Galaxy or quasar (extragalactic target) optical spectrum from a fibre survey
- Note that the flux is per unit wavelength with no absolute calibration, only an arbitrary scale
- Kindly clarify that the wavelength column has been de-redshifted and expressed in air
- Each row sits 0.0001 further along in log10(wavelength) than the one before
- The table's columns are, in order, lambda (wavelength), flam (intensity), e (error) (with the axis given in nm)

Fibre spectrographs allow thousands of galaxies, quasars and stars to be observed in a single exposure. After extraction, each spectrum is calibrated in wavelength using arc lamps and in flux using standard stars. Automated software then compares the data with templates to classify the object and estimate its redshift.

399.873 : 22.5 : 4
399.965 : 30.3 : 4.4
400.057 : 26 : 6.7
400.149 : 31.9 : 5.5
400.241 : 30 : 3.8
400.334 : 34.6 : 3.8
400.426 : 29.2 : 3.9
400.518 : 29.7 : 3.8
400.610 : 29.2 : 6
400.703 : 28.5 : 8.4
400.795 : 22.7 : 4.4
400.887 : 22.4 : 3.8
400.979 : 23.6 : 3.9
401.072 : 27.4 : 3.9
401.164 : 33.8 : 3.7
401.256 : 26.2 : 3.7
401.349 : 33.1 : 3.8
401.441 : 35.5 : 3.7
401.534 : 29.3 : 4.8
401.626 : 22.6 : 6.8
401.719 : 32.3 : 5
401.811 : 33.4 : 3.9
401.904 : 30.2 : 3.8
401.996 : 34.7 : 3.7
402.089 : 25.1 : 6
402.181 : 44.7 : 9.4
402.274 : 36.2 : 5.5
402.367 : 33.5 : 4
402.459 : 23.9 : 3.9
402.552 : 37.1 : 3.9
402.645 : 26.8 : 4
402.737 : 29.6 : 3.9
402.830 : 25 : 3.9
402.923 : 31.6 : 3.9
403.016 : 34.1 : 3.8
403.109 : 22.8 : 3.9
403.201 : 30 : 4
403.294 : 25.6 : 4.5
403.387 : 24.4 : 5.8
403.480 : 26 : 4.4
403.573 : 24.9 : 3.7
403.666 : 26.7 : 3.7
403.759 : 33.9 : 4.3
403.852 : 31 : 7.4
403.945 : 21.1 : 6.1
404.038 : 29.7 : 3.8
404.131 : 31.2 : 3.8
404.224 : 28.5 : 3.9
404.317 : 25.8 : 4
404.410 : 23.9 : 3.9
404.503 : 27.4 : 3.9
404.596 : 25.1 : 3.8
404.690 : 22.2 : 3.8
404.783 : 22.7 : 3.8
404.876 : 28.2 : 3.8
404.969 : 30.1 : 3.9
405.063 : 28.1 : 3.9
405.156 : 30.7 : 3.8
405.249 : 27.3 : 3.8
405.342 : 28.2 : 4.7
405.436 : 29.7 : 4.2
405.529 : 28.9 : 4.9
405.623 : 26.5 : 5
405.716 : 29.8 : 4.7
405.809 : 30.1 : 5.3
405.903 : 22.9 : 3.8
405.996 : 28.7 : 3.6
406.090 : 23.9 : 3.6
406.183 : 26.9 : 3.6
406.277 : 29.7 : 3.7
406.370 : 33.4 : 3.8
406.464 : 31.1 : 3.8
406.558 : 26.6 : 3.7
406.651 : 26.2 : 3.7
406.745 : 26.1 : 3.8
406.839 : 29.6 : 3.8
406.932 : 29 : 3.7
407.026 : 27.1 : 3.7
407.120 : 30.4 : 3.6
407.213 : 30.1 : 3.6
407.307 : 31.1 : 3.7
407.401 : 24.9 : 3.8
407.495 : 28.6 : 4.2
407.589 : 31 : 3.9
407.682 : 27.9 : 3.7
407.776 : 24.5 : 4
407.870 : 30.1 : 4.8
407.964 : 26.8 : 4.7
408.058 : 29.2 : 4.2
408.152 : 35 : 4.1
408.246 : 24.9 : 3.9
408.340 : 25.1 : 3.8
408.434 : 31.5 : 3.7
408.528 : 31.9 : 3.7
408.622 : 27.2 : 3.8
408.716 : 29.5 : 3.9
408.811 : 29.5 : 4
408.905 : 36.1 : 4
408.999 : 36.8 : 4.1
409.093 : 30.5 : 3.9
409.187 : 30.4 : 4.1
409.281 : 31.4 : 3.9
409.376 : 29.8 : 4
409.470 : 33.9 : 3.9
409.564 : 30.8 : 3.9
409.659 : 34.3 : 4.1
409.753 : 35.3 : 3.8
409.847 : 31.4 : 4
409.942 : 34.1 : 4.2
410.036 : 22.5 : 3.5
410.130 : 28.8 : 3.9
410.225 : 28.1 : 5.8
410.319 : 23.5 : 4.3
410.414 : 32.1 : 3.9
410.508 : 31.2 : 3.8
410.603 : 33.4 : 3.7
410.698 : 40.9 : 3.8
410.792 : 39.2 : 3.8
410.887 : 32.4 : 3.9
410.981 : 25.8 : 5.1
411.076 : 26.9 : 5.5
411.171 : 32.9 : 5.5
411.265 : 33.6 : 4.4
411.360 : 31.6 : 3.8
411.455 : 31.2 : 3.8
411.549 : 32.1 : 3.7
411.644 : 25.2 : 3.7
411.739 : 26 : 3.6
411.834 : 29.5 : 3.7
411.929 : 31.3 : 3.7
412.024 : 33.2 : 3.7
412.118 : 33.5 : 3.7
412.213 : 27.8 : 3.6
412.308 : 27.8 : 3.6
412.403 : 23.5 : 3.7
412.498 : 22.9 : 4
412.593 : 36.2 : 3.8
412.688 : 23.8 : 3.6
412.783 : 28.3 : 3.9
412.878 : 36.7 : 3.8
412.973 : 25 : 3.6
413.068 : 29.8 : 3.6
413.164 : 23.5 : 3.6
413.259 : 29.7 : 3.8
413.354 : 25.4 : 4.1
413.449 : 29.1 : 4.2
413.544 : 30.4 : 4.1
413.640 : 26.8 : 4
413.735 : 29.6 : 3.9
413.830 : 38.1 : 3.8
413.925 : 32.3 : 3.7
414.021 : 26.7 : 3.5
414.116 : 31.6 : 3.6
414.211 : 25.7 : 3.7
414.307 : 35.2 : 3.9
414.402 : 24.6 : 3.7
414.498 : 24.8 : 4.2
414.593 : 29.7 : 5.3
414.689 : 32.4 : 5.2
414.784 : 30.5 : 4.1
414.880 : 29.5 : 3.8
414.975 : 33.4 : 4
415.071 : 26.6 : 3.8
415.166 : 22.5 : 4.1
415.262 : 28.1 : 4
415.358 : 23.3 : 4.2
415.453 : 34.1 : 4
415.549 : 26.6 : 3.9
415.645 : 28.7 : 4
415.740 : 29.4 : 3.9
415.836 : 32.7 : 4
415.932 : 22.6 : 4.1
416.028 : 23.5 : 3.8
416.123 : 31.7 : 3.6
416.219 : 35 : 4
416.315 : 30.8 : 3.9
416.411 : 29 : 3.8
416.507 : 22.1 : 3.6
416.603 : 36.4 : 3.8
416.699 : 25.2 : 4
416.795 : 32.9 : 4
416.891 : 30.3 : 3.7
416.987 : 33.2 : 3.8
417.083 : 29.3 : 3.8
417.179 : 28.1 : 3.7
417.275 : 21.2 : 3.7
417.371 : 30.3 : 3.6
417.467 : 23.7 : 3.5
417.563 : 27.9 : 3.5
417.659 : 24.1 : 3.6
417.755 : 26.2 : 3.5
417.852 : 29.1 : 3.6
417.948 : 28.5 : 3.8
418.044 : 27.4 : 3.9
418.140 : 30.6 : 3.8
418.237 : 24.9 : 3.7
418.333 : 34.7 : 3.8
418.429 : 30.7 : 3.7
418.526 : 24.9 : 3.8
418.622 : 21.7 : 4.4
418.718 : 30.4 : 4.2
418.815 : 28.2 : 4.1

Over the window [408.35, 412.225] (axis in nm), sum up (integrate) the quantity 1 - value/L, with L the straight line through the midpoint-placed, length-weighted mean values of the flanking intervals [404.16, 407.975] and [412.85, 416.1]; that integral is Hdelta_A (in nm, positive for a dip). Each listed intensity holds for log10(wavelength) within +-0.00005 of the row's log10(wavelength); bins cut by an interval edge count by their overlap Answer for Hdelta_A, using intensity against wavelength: -0.39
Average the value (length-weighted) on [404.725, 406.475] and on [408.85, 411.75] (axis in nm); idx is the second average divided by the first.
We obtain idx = 1.1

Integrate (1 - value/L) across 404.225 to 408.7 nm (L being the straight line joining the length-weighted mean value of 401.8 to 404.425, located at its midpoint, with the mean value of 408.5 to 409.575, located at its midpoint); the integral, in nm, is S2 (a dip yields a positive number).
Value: 0.375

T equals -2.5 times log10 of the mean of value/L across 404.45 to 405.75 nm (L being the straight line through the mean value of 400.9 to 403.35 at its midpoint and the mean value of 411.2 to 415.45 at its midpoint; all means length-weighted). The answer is 0.09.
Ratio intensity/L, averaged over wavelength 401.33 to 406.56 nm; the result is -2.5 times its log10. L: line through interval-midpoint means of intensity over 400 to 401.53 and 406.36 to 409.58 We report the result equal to 0.02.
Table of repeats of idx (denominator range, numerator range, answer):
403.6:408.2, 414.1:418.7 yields 1.01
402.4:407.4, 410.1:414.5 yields 1.07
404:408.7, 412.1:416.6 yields 1.02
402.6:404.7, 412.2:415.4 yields 1.04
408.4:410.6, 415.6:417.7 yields 0.92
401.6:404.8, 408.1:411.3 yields 1.08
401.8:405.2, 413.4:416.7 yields 1.01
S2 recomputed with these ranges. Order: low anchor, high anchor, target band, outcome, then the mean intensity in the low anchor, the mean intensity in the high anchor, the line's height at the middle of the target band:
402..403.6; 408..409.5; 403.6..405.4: 0.152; 29.7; 30.7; 30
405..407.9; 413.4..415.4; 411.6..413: 0.006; 28.4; 29.1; 28.9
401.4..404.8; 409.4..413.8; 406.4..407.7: 0.036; 28.9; 30.1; 29.4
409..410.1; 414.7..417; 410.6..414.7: 0.065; 31.5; 29.1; 30.3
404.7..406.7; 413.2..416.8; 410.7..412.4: -0.120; 28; 29.1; 28.7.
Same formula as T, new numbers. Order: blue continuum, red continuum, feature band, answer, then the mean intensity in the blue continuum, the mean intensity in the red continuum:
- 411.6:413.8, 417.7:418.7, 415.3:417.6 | -0.02 mag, 28.6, 27.9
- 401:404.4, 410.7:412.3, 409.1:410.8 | -0.03 mag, 29.5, 31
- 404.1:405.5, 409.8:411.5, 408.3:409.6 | -0.04 mag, 27.3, 31.1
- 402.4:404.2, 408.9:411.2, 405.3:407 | 0.06 mag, 28.2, 31.6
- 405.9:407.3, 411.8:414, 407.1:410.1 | -0.06 mag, 28.4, 29.3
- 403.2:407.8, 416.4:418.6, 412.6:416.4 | -0.03 mag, 27.7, 28.2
